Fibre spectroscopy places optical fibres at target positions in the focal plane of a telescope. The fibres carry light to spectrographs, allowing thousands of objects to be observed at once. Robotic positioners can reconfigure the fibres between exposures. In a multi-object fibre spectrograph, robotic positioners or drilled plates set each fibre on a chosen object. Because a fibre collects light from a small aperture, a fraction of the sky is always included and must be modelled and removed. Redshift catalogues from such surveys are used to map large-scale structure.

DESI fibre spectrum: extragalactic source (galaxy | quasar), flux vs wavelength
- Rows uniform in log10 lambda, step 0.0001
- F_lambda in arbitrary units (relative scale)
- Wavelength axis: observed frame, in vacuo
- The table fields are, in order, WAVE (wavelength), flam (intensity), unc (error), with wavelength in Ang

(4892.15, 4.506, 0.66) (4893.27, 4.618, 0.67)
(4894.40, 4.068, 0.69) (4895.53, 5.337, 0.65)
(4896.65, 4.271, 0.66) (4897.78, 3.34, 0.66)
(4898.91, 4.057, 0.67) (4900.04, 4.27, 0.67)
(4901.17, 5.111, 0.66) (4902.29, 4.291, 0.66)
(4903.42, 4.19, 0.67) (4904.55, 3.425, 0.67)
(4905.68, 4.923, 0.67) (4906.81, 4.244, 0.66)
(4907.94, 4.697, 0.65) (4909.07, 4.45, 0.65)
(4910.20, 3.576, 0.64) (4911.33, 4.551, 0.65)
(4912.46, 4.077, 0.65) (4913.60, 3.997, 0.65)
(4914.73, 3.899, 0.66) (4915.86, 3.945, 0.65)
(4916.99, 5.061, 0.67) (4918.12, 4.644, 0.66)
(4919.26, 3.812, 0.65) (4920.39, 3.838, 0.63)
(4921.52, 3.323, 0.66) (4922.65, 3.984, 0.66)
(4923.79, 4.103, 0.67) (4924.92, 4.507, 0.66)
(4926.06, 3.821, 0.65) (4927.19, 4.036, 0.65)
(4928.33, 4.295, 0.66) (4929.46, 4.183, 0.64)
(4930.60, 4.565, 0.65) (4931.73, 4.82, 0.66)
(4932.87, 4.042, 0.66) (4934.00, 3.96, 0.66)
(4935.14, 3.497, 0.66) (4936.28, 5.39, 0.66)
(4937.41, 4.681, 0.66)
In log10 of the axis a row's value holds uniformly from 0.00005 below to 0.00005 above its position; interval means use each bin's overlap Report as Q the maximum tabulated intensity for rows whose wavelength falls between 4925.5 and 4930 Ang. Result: 4.295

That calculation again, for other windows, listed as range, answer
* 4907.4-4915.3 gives 4.697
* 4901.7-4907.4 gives 4.923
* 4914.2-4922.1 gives 5.061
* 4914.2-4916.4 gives 3.945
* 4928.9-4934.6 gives 4.82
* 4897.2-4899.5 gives 4.057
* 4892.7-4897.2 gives 5.337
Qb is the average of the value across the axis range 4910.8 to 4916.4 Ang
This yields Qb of 4.09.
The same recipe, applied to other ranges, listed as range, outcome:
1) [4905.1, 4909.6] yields 4.58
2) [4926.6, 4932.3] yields 4.38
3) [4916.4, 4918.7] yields 4.83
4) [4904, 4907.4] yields 4.2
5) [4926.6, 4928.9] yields 4.17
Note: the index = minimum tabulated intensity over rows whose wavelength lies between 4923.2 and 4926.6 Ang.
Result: 3.821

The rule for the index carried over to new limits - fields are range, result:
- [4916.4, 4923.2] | 3.323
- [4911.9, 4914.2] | 3.997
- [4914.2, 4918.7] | 3.899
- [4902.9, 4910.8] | 3.425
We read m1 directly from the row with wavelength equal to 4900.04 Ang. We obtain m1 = 4.27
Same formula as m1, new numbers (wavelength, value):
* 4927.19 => 4.036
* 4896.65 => 4.271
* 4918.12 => 4.644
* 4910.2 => 3.576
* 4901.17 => 5.111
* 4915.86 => 3.945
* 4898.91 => 4.057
